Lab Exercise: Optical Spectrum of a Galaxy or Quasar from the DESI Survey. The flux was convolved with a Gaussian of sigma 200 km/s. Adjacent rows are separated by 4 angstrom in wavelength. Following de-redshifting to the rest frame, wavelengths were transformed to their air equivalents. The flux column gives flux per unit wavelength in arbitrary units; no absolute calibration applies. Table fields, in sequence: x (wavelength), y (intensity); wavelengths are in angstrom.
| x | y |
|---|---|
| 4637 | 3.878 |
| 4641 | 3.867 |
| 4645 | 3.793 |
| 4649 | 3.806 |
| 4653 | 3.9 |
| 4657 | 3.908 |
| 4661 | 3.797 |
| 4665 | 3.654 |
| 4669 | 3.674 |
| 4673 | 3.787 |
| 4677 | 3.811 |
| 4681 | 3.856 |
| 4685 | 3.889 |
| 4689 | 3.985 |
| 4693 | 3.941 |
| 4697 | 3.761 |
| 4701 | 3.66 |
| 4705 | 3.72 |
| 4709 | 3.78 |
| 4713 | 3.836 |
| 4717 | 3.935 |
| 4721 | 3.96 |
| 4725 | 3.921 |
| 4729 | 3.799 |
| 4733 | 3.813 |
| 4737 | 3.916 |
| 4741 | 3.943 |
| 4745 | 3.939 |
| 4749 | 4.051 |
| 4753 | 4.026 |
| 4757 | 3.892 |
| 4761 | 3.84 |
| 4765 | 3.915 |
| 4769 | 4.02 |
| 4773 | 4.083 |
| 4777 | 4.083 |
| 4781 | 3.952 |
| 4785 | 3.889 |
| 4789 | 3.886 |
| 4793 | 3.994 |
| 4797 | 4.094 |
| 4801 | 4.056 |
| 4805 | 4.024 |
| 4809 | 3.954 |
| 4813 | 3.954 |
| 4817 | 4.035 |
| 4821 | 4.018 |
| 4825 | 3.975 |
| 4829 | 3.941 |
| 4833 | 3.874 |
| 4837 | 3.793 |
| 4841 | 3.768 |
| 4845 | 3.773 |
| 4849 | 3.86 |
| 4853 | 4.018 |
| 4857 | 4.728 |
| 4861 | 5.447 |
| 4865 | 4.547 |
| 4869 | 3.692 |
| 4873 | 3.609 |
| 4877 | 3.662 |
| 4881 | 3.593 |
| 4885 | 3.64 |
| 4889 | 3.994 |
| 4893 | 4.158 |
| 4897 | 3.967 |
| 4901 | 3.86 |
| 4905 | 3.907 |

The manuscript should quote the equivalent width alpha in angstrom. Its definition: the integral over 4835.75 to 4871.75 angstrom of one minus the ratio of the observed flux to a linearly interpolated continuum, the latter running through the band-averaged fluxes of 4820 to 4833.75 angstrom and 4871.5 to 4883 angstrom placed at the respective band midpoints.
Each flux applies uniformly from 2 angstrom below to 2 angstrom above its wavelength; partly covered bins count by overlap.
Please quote -3.9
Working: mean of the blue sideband 3.95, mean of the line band 4.18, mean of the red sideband 3.62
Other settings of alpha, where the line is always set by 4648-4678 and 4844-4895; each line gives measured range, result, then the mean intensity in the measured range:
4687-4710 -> 0.2 angstrom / 3.81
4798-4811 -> -0.1 angstrom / 4.02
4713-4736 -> -0.1 angstrom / 3.88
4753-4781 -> -0.3 angstrom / 3.97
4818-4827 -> 0.0 angstrom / 4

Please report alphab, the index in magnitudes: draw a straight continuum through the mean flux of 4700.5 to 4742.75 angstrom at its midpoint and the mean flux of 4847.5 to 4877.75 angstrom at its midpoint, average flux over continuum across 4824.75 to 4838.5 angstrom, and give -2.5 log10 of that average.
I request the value 0.07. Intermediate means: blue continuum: 3.85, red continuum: 4.22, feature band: 3.89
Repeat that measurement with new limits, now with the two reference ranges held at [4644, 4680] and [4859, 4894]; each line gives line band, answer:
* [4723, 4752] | -0.010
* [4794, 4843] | 0.003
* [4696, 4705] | 0.037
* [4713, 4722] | -0.018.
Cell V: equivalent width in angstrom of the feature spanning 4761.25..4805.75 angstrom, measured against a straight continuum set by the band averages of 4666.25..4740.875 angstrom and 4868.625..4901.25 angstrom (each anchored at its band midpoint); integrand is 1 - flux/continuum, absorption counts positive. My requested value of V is -2.0 angstrom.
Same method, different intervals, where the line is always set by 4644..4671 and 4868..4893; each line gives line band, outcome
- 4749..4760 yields -0.58 angstrom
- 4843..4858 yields -1.24 angstrom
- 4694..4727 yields -0.42 angstrom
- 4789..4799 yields -0.68 angstrom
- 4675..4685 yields -0.16 angstrom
